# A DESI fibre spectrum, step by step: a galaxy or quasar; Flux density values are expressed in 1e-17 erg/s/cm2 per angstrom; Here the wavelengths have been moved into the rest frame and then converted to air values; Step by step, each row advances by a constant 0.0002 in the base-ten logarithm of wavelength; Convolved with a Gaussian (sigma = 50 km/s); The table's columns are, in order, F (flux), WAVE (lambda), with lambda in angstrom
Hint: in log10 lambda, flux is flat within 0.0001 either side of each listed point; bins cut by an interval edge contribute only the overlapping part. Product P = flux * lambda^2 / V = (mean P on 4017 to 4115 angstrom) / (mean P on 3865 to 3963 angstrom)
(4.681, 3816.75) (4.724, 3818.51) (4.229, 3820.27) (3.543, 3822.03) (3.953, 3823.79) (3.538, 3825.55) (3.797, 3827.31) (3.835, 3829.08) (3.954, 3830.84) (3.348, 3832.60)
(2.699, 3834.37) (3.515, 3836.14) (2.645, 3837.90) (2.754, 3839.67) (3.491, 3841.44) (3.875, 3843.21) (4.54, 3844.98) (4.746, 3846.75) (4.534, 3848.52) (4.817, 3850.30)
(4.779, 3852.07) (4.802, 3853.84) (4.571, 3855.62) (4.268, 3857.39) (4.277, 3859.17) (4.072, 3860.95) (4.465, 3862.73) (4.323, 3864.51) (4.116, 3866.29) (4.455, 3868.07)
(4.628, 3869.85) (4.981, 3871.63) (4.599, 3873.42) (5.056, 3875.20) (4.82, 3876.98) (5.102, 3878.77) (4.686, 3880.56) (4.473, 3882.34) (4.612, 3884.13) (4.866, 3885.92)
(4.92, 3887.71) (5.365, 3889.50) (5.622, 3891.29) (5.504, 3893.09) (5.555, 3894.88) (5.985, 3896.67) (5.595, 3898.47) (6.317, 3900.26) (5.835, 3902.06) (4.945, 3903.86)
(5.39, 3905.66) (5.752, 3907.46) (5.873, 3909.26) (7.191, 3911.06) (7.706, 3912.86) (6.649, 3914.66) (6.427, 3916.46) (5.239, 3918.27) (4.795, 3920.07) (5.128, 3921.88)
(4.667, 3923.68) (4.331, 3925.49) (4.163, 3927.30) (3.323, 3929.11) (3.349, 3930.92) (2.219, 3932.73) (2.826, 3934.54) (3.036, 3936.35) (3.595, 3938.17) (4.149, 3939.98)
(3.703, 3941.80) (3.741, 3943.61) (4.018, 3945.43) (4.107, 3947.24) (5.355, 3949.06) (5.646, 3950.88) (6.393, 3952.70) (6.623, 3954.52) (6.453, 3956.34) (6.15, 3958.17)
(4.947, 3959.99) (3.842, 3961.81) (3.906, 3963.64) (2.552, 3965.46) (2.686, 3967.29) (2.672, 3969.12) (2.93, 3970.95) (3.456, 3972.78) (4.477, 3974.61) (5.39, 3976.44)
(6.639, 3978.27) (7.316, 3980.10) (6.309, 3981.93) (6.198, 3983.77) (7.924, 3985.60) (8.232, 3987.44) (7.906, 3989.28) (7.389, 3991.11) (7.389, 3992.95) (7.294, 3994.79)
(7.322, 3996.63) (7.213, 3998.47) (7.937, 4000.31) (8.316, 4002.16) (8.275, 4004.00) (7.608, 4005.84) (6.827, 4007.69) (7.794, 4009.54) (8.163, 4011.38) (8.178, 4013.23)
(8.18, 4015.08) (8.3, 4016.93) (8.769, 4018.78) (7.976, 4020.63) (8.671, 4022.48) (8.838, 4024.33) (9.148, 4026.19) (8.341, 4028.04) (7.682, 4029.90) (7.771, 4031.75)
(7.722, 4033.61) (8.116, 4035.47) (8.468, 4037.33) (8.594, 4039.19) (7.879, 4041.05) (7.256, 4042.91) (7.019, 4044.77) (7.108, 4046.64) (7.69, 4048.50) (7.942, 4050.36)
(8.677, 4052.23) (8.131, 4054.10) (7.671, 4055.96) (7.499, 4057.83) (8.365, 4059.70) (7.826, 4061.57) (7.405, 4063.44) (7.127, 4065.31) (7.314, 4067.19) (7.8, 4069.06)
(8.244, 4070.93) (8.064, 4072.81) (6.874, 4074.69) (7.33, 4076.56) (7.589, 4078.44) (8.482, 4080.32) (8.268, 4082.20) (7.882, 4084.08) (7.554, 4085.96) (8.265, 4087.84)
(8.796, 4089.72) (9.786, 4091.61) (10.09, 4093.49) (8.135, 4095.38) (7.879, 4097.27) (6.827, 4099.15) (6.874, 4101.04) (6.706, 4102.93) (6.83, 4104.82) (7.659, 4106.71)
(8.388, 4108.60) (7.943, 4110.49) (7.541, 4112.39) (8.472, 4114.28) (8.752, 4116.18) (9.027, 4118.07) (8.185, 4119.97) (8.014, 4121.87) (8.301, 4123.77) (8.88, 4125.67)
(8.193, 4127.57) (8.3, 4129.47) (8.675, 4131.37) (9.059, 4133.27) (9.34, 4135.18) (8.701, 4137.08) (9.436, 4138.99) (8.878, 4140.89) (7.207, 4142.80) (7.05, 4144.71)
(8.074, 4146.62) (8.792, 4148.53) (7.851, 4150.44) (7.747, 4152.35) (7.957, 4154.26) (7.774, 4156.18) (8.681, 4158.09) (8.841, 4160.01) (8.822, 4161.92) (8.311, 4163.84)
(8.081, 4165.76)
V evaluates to 1.73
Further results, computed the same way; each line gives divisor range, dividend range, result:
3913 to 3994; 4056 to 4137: 1.73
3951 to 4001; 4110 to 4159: 1.55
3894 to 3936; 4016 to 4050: 1.66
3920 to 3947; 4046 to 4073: 2.20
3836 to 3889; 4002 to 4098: 2.00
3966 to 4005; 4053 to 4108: 1.30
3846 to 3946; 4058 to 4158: 1.87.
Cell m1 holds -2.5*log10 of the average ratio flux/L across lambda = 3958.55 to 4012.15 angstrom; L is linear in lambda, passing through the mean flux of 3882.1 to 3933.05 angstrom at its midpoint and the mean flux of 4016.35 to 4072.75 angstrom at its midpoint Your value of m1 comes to 0.118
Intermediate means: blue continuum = 5.28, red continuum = 7.98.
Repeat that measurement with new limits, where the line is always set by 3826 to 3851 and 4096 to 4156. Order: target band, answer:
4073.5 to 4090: -0.06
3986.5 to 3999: -0.23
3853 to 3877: -0.09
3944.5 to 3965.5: 0.08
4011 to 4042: -0.25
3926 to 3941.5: 0.47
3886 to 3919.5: -0.23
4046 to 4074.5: -0.10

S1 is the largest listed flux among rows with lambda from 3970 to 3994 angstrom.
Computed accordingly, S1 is 8.232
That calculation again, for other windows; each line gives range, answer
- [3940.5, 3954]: 6.393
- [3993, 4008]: 8.316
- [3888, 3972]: 7.706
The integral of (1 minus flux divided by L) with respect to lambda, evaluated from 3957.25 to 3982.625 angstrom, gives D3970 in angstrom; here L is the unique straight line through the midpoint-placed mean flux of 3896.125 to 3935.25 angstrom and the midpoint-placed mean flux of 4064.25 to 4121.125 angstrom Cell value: 6.4 angstrom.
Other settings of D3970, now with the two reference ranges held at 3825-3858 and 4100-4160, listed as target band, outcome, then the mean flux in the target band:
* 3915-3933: 2.1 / 4.51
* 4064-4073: -0.5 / 7.67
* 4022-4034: -3.0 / 8.32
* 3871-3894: -2.2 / 4.97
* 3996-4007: -2.6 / 7.77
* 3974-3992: -2.4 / 6.82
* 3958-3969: 3.7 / 3.77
